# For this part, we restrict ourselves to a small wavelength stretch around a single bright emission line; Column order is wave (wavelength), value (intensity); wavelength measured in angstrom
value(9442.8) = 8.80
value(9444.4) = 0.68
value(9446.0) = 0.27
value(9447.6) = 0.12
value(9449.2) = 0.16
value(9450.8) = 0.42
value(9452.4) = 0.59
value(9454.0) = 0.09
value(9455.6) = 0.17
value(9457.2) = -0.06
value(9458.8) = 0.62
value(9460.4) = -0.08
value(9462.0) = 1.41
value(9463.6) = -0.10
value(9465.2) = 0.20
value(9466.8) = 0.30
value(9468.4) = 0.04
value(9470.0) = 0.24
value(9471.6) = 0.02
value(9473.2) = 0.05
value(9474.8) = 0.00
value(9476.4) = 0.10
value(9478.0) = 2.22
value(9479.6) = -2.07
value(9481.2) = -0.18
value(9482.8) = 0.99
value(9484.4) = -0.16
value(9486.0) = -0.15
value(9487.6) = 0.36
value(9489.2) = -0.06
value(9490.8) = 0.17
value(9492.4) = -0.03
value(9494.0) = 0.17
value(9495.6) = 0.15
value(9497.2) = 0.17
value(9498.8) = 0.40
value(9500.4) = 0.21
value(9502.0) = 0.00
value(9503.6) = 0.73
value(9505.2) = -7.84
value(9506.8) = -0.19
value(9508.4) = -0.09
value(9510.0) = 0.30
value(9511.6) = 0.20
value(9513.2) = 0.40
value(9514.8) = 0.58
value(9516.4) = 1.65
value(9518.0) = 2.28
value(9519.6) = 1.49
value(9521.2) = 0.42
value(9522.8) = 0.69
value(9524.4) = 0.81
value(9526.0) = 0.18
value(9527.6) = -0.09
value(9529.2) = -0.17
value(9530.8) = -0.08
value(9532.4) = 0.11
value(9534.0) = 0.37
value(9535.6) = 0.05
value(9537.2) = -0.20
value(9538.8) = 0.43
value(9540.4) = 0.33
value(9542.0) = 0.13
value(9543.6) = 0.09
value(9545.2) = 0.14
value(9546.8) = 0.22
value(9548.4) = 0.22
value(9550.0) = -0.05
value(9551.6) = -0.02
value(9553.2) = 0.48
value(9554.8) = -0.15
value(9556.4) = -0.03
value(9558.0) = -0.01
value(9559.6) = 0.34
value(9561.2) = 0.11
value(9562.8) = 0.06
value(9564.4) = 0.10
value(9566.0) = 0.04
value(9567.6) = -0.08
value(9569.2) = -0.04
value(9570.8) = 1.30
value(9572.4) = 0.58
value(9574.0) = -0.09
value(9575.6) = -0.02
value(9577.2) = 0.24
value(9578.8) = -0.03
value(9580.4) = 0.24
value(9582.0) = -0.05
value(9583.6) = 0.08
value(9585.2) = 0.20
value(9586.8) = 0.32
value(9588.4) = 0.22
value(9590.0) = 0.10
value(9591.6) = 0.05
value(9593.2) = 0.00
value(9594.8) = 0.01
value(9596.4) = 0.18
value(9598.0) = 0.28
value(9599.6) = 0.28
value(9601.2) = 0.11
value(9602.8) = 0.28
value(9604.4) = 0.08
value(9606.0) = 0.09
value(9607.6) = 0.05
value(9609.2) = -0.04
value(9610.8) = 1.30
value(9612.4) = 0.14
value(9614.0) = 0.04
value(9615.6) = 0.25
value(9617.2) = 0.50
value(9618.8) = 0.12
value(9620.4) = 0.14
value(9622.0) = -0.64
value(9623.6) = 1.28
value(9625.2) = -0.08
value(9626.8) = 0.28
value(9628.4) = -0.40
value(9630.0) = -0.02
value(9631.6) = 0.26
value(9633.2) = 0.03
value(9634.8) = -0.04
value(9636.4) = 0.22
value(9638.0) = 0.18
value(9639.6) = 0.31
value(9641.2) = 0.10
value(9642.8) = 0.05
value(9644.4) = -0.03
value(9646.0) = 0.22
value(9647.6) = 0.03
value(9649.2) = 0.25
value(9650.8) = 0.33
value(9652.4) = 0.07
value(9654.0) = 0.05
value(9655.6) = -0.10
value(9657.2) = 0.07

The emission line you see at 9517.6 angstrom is H-beta 4861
